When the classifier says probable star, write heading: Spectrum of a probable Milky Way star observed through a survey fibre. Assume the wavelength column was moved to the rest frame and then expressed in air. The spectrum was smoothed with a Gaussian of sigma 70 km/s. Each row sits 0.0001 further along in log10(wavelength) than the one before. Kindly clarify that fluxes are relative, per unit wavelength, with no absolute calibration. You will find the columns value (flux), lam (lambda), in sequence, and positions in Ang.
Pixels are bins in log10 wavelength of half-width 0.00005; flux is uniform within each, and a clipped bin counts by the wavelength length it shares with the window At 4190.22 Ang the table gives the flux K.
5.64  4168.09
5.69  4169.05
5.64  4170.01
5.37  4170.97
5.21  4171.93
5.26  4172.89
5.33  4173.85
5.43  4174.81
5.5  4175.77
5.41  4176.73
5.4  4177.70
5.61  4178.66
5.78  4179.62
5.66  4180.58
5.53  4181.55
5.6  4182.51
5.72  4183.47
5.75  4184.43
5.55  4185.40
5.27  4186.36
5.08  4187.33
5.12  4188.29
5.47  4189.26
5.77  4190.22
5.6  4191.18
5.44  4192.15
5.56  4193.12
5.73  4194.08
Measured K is 5.77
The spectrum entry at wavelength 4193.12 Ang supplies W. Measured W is 5.56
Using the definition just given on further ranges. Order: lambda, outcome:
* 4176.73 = 5.41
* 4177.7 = 5.4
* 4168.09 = 5.64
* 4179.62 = 5.78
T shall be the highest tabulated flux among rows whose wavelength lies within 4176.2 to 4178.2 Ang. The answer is 5.41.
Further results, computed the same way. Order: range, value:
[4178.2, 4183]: 5.78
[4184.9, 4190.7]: 5.77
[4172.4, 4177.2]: 5.5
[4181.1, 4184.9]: 5.75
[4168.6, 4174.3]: 5.69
